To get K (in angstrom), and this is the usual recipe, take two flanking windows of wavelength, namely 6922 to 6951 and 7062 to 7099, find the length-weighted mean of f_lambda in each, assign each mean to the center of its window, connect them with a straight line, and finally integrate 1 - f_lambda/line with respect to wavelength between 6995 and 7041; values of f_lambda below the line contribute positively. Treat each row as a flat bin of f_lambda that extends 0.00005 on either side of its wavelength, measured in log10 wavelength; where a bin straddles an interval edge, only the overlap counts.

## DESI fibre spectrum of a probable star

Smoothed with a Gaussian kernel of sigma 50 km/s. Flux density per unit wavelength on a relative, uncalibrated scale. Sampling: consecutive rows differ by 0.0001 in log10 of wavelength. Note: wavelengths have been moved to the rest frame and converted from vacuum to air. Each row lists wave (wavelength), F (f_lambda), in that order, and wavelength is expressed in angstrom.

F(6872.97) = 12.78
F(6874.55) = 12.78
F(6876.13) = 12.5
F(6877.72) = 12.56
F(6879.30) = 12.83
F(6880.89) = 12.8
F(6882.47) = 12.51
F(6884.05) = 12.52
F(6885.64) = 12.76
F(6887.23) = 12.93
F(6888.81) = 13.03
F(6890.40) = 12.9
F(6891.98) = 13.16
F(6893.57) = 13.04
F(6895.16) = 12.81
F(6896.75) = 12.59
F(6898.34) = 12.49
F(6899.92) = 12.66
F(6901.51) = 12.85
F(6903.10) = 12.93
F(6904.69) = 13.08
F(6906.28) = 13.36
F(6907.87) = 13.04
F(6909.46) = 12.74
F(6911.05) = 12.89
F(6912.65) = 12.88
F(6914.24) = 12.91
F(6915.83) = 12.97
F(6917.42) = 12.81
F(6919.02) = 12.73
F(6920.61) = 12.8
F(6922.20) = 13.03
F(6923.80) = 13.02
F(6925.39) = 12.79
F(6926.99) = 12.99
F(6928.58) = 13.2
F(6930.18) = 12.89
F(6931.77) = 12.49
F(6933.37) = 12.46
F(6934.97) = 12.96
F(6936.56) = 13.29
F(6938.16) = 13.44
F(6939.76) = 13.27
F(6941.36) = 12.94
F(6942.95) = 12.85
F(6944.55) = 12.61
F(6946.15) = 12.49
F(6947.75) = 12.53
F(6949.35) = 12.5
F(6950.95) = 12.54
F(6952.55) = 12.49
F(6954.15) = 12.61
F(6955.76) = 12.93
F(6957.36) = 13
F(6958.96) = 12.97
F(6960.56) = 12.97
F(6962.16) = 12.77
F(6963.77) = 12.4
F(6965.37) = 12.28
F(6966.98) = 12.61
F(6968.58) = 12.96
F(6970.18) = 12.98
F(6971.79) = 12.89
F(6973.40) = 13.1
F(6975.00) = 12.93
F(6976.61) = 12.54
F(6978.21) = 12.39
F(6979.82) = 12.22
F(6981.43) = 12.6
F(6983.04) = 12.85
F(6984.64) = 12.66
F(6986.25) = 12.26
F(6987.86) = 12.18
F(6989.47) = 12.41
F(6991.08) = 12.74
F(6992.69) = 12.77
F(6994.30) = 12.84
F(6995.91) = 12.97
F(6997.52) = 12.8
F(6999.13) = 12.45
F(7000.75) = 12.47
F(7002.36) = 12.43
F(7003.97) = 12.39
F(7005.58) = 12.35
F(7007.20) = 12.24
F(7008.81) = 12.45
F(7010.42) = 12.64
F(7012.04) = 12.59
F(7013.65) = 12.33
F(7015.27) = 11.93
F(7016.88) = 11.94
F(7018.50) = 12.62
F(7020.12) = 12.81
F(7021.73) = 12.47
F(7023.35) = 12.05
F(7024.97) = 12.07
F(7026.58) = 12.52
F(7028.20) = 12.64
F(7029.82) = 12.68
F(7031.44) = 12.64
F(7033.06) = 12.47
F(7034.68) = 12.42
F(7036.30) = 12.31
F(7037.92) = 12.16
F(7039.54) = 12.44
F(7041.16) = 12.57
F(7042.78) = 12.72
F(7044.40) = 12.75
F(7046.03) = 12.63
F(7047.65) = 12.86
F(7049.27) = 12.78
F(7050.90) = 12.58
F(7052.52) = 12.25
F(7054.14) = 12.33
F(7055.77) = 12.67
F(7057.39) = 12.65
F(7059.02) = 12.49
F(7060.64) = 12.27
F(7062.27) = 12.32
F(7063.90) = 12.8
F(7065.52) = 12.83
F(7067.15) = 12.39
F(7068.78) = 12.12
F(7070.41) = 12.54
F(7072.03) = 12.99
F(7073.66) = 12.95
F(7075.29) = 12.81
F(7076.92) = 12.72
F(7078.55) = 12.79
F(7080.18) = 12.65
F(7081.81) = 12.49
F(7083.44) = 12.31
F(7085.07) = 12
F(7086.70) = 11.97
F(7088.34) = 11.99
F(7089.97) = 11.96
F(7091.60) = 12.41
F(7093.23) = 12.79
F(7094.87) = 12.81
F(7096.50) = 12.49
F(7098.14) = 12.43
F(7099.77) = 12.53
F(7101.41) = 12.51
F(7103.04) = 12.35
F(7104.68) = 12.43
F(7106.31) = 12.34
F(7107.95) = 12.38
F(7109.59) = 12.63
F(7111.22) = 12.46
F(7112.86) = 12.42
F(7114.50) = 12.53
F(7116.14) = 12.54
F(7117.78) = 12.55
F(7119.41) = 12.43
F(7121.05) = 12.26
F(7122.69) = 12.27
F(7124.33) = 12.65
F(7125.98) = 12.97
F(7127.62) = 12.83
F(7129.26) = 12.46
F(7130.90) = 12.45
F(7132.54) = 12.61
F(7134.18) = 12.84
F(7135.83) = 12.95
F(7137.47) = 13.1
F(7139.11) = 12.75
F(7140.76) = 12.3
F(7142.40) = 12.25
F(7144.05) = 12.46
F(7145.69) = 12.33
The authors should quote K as 0.8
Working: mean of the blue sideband 12.9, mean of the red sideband 12.5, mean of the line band 12.4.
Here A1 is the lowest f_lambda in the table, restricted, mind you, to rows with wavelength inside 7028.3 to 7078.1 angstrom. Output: 12.12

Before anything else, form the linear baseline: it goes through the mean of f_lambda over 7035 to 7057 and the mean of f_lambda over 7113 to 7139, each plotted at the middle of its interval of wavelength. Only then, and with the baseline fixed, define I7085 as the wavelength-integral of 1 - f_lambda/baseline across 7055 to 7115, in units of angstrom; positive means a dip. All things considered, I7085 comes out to 0.4 angstrom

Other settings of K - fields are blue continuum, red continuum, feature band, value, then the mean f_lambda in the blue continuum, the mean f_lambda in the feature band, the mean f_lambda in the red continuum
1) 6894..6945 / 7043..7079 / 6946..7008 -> 0.8 angstrom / 12.9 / 12.6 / 12.6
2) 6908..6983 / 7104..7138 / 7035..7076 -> 0.3 angstrom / 12.8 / 12.6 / 12.6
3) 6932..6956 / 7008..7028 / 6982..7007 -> -0.1 angstrom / 12.8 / 12.6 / 12.4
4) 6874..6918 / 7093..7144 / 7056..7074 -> 0.1 angstrom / 12.8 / 12.6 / 12.6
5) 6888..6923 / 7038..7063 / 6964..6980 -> 0.0 angstrom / 12.9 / 12.7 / 12.5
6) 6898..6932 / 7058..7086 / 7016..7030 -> 0.3 angstrom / 12.9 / 12.4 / 12.6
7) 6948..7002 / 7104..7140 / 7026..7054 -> 0.2 angstrom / 12.7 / 12.5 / 12.6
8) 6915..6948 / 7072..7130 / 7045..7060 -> 0.0 angstrom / 12.9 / 12.6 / 12.5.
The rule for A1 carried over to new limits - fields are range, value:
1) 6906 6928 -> 12.73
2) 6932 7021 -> 11.93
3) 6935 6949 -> 12.49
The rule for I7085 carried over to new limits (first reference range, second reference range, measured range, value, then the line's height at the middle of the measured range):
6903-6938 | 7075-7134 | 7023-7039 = 0.3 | 12.7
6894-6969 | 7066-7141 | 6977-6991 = 0.3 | 12.7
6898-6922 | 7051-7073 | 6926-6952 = 0.0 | 12.8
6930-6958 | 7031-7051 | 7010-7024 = 0.3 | 12.6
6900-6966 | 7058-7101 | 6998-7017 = 0.4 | 12.7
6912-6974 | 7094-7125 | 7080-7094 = 0.3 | 12.5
